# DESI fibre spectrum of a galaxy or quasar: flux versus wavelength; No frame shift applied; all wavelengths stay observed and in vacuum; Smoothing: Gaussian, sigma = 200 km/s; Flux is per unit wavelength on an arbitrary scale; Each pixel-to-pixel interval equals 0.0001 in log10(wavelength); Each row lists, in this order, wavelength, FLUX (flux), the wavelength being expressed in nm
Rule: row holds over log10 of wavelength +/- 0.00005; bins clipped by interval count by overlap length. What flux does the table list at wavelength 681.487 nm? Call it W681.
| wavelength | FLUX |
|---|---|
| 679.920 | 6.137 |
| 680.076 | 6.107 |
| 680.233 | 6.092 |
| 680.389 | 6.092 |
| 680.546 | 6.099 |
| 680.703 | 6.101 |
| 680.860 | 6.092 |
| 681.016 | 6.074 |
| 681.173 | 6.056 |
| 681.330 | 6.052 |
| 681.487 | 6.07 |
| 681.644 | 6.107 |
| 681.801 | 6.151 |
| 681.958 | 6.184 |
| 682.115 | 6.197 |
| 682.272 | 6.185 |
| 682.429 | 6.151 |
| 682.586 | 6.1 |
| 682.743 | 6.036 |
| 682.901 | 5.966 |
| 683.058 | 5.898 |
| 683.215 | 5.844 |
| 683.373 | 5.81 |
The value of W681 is 6.07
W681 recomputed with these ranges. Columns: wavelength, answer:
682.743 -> 6.036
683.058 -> 5.898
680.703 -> 6.101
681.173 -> 6.056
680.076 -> 6.107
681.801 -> 6.151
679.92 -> 6.137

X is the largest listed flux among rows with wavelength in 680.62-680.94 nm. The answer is 6.101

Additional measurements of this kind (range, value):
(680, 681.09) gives 6.107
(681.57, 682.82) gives 6.197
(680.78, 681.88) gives 6.151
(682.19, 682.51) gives 6.185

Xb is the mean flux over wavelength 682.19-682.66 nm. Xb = 6.15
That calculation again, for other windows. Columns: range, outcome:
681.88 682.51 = 6.18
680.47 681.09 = 6.09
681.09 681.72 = 6.07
